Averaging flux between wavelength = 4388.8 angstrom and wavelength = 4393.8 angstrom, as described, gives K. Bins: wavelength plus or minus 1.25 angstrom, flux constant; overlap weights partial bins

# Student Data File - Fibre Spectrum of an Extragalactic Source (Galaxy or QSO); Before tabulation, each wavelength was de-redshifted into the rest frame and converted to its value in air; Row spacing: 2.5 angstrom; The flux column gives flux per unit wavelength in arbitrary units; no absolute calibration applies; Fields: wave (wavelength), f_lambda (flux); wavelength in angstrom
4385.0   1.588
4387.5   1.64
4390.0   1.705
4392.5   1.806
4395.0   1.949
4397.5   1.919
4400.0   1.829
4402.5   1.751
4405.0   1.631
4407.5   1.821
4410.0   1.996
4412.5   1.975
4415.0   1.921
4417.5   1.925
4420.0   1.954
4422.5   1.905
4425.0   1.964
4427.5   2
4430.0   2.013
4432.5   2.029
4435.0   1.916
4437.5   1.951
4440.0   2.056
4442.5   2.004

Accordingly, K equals 1.76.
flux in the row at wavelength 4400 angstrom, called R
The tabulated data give 1.829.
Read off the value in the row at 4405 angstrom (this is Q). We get 1.631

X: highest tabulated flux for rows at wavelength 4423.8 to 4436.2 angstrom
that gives 2.029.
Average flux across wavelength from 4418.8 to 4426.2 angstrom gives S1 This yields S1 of 1.94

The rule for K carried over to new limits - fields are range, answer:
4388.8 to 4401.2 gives 1.84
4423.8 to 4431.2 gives 1.99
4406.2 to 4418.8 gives 1.93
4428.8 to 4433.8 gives 2.02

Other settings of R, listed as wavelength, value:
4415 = 1.921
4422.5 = 1.905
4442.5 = 2.004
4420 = 1.954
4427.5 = 2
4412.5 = 1.975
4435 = 1.916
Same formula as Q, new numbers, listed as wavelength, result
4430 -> 2.013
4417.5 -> 1.925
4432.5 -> 2.029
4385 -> 1.588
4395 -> 1.949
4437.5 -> 1.951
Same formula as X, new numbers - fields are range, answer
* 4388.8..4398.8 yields 1.949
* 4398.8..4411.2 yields 1.996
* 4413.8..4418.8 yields 1.925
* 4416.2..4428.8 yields 2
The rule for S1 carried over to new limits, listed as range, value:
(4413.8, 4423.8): 1.93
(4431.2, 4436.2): 1.97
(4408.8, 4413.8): 1.98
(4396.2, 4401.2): 1.88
